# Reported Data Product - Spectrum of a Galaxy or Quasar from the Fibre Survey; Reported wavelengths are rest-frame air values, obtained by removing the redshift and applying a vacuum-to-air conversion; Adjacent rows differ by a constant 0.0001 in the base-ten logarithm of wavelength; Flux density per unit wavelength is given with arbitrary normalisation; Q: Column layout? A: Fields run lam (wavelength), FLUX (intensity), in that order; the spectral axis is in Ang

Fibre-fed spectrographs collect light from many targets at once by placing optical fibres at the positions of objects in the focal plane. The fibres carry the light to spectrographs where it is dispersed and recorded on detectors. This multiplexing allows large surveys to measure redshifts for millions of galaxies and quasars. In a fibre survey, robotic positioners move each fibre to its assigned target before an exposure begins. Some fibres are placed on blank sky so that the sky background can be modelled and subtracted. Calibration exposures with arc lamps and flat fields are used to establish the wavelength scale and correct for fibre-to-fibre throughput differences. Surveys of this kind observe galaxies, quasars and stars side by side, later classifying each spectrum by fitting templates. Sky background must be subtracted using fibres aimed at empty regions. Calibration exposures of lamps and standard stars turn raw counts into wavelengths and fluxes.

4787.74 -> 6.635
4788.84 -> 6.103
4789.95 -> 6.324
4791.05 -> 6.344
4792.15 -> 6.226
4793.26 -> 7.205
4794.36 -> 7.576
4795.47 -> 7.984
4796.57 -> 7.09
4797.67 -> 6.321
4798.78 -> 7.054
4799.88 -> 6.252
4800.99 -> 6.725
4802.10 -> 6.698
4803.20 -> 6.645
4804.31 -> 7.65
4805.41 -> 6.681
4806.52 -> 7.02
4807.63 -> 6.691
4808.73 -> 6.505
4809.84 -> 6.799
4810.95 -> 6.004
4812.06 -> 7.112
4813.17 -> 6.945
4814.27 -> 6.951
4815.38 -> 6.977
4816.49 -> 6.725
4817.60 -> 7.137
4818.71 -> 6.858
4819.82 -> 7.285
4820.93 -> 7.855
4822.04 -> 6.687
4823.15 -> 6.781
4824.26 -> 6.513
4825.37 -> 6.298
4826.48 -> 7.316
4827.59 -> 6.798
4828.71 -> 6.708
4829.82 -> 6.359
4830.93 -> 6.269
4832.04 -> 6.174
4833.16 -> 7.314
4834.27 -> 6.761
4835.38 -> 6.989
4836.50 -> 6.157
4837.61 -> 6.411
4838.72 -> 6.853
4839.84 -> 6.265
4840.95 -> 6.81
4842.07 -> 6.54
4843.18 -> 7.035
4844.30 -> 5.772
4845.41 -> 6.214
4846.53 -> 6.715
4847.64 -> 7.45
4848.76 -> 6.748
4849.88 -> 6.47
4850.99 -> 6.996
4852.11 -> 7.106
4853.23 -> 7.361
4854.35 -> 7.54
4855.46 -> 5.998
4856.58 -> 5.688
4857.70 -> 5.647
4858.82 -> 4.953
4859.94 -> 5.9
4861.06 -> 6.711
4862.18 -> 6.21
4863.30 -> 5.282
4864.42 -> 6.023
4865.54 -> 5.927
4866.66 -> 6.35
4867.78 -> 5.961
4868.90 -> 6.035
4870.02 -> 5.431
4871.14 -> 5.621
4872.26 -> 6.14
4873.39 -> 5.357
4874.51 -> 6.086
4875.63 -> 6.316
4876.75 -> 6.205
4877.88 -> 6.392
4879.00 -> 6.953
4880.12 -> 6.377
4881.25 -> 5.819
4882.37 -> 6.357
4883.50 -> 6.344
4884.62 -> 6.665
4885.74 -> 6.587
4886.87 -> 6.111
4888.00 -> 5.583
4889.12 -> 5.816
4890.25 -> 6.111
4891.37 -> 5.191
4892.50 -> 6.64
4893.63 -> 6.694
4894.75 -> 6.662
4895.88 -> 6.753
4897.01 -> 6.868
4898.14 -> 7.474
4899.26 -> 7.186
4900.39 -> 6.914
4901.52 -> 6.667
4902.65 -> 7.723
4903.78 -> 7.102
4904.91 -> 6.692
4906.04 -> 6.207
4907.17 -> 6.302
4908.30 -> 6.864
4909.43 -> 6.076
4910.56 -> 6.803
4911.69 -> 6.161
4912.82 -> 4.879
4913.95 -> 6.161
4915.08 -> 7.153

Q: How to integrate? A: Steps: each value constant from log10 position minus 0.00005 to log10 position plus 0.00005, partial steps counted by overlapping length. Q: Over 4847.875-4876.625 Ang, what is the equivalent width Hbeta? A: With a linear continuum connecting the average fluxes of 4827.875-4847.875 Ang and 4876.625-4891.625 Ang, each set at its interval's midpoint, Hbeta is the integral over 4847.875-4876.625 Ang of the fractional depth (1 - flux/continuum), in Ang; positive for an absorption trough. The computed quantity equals 1.0 Ang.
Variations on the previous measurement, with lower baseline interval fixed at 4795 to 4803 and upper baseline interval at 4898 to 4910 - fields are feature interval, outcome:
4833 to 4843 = 0.3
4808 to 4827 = 0.0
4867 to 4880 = 1.5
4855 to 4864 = 1.4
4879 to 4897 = 1.4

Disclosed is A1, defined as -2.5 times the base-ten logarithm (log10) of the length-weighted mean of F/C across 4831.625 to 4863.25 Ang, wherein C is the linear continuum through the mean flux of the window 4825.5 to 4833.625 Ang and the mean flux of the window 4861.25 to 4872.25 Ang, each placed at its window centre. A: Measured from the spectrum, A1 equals -0.03 mag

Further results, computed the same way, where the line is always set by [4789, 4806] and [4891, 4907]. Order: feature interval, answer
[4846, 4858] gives 0.012 mag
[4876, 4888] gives 0.074 mag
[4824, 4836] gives 0.022 mag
